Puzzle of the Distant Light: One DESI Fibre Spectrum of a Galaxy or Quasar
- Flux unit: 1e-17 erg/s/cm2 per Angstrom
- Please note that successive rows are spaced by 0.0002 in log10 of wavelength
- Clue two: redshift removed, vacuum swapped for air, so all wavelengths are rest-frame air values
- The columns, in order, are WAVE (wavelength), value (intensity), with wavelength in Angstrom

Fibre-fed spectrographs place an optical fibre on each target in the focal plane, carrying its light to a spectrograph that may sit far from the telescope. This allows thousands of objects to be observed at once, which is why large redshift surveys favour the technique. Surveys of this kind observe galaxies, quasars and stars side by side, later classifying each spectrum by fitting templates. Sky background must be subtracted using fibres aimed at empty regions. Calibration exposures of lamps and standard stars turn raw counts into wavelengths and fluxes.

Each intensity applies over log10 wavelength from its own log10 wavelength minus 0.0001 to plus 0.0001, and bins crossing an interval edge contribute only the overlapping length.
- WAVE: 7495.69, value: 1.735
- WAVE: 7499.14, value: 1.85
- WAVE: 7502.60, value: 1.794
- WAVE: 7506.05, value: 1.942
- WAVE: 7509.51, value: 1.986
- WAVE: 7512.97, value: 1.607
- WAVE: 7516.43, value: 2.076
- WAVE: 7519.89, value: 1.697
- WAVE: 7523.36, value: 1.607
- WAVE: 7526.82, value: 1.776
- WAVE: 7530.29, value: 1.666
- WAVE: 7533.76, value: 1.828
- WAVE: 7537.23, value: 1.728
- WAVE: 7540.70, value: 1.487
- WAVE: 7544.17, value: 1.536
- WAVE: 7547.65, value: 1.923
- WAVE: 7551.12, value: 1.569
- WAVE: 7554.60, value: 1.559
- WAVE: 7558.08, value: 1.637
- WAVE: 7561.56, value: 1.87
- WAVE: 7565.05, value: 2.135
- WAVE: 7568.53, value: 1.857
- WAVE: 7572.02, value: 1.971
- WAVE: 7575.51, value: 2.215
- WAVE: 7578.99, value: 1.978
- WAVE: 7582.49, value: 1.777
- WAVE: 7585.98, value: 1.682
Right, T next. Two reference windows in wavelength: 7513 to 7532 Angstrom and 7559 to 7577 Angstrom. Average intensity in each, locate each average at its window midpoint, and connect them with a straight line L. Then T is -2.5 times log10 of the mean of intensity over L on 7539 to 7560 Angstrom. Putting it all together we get 0.17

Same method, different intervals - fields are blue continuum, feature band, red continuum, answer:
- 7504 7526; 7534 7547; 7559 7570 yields 0.15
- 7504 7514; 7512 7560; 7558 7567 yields 0.12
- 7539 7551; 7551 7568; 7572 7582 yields 0.03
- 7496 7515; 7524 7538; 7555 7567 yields 0.06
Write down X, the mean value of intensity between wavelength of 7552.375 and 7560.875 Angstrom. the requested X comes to 1.63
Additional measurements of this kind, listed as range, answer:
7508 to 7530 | 1.78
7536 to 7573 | 1.75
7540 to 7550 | 1.66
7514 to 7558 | 1.7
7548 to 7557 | 1.63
